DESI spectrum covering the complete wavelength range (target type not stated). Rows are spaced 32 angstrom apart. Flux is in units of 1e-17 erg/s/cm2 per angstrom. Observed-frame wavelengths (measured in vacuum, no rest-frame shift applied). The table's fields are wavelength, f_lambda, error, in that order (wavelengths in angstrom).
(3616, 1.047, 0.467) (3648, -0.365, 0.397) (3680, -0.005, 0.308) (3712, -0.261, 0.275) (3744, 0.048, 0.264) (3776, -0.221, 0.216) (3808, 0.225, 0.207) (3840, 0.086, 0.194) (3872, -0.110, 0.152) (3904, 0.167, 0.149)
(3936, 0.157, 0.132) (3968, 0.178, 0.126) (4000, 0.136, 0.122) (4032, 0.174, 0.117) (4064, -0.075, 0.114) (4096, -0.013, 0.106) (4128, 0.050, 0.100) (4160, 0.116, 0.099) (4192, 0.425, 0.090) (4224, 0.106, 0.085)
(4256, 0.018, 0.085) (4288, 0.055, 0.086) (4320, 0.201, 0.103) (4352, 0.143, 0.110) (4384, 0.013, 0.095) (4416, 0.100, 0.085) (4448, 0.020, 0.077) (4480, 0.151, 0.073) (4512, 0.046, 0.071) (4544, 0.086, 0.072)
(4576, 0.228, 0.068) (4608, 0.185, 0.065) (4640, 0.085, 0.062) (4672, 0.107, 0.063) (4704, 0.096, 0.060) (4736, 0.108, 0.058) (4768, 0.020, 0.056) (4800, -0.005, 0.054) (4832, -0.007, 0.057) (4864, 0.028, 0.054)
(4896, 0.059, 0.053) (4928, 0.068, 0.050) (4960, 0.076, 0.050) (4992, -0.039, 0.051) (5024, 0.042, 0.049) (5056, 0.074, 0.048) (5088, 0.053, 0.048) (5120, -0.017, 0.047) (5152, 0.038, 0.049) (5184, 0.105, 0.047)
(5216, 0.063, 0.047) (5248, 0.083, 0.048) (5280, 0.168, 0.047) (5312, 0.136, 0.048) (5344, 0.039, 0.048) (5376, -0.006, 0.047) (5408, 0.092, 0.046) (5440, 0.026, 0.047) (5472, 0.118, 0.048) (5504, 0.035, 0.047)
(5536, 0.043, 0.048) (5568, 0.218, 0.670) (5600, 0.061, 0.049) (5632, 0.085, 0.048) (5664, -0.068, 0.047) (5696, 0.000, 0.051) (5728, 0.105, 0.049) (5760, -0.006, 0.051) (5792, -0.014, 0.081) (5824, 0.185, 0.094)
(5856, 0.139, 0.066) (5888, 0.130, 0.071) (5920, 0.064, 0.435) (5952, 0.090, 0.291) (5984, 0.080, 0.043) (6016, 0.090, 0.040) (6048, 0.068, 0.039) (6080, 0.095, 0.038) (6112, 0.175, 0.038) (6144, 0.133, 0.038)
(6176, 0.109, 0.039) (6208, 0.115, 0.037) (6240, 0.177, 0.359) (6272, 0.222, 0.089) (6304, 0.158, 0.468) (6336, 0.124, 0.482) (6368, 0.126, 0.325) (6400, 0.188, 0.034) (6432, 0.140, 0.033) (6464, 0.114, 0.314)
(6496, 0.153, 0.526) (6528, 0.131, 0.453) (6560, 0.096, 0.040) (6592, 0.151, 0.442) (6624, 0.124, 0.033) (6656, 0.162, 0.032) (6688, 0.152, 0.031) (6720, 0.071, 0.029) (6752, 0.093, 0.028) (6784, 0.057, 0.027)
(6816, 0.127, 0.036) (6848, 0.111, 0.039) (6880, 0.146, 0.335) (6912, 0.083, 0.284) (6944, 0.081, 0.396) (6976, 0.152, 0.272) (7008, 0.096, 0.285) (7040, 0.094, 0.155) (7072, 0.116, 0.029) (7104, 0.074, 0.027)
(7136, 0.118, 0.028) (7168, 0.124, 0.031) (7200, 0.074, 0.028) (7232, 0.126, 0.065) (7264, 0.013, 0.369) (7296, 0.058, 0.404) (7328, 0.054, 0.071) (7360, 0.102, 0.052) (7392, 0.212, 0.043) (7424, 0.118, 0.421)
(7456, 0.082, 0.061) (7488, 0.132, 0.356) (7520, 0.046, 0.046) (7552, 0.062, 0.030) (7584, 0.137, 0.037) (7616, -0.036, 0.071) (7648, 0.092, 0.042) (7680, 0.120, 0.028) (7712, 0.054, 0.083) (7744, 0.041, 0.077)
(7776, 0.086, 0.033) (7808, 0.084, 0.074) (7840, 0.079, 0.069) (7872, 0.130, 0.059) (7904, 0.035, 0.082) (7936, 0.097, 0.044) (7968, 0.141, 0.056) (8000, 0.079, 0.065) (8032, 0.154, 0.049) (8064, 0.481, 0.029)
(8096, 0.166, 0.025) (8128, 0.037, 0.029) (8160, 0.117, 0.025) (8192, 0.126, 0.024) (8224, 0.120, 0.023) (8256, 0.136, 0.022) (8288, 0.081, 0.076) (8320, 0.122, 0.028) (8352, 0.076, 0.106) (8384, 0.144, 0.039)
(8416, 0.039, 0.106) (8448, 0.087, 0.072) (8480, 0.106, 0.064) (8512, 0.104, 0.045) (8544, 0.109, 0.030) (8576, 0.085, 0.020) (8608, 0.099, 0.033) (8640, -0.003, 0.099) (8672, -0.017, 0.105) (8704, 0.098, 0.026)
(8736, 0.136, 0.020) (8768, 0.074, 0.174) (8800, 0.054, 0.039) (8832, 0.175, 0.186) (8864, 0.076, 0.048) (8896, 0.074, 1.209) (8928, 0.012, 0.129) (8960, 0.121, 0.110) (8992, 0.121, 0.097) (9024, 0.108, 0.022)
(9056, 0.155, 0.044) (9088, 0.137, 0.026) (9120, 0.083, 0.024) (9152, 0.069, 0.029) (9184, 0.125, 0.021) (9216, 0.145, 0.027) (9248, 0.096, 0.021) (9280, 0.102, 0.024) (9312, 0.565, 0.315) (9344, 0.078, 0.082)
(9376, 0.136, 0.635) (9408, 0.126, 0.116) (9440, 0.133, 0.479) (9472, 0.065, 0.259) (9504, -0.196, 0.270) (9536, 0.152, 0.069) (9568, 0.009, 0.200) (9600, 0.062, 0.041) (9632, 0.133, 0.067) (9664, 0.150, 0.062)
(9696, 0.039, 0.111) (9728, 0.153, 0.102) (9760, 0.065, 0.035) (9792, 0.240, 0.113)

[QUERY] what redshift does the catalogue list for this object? 1.160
